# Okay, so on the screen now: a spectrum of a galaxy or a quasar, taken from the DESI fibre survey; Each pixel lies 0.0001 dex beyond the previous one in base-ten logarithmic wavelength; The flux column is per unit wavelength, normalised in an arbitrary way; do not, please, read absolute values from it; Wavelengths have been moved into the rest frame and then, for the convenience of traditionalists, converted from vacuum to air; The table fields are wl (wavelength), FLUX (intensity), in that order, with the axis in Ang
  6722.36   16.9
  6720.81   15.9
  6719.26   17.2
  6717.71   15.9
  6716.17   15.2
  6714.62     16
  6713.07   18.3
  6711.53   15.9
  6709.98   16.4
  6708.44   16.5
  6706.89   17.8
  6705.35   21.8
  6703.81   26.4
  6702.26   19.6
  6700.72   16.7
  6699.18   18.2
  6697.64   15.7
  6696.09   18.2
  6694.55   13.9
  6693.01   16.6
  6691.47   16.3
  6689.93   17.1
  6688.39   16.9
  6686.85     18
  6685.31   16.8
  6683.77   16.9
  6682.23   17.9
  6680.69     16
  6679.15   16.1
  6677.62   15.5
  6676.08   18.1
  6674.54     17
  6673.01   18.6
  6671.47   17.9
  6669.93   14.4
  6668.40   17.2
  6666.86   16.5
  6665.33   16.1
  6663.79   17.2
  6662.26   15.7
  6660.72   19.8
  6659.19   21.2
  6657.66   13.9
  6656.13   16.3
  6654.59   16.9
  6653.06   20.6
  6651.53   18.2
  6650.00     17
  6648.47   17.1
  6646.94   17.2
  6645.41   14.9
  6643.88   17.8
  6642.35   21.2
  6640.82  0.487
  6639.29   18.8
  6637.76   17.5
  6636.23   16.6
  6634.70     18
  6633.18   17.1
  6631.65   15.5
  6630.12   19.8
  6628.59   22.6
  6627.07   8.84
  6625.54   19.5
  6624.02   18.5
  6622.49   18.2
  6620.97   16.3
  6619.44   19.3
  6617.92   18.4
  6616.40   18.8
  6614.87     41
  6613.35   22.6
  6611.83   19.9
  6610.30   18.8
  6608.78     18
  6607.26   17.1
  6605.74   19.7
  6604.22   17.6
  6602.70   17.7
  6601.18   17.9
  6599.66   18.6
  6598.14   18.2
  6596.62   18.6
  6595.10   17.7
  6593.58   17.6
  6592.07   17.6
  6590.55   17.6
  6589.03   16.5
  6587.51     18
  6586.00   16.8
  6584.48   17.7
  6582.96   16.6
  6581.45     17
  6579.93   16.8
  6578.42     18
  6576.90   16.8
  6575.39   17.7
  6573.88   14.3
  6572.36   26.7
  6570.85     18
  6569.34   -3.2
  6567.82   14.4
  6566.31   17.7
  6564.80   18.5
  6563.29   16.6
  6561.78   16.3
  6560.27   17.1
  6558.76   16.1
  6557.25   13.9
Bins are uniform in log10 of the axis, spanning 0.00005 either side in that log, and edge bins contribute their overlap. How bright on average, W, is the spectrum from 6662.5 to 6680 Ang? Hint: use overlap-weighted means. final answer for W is 16.7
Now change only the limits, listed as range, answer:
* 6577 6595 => 17.3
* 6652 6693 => 17.1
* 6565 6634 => 18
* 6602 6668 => 18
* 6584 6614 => 18.2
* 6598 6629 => 19.4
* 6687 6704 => 17.5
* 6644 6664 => 17.4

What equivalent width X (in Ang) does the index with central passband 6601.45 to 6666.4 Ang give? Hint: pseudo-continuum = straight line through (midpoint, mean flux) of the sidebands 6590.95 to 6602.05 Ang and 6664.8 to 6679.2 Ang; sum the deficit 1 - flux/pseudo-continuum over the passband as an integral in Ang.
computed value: -2.3 Ang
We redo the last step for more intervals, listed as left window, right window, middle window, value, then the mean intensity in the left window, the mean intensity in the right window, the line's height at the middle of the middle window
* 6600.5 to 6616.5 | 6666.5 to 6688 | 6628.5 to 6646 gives 2.5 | 20.9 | 16.9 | 19.3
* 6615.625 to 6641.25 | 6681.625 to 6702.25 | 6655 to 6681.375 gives 0.1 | 16.9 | 17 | 16.9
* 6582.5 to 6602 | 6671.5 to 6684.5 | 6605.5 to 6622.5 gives -3.2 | 17.7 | 17.1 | 17.5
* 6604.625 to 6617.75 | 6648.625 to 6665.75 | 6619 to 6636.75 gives 2.4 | 21.7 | 17.6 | 20.2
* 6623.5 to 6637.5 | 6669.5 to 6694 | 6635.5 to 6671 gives 1.0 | 17.4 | 16.9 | 17.2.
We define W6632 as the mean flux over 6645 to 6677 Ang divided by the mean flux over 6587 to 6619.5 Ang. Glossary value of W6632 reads 0.89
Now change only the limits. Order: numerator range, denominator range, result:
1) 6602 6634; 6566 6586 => 1.20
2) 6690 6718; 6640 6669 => 1.06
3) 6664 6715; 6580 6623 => 0.92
